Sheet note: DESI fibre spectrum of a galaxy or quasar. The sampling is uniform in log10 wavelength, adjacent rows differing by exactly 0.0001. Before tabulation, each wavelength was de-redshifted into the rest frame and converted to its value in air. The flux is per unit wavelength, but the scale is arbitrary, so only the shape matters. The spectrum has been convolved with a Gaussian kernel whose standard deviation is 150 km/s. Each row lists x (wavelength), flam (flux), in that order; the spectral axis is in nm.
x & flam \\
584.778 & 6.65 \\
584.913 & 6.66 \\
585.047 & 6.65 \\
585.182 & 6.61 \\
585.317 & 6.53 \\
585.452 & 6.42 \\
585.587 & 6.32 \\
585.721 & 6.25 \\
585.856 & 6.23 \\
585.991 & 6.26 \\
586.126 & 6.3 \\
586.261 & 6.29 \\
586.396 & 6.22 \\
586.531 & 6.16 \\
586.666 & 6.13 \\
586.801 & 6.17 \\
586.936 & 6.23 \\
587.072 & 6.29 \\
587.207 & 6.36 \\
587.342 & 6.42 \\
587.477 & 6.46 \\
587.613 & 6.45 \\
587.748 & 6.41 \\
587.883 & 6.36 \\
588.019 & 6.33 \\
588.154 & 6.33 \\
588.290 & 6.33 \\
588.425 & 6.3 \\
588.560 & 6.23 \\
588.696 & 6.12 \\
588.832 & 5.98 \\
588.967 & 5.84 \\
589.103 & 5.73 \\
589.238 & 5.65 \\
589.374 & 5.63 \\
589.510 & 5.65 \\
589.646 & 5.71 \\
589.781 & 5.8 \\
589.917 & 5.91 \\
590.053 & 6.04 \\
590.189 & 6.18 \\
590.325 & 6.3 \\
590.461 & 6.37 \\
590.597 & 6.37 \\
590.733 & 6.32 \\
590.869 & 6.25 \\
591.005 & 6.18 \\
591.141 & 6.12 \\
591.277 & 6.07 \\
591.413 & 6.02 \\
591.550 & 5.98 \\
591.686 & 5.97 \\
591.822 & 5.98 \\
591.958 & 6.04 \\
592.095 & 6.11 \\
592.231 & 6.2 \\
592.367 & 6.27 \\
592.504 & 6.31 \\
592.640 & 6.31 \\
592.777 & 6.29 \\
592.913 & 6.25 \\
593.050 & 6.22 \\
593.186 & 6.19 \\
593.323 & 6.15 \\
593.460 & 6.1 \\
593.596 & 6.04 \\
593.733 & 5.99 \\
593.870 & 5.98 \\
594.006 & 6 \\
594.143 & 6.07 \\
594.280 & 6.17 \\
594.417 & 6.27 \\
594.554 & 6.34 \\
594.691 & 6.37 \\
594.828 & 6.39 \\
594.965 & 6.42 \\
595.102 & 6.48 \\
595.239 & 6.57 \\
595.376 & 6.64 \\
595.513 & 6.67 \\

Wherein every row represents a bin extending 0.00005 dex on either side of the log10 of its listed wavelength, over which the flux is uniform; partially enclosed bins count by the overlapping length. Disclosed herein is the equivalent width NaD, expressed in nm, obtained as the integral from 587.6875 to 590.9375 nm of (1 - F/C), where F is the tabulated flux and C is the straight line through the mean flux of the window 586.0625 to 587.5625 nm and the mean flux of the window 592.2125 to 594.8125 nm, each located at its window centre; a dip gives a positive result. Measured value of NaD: 0.08 nm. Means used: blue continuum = 6.28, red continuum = 6.19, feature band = 6.09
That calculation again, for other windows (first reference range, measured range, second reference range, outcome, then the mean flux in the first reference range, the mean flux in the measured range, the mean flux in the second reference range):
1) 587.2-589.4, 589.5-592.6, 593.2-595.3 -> 0.05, 6.18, 6.1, 6.22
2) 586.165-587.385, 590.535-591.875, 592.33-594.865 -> 0.02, 6.25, 6.13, 6.19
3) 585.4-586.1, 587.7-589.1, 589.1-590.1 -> -0.06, 6.3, 6.2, 5.76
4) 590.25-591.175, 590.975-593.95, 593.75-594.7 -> 0.04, 6.28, 6.13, 6.15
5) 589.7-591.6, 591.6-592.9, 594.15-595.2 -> 0.01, 6.13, 6.17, 6.34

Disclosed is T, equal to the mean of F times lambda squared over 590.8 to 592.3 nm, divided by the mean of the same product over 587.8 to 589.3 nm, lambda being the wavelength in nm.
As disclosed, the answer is 1.01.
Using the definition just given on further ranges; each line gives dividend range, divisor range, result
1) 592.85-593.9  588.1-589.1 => 1.01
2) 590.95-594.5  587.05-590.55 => 1.01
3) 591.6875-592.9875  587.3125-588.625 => 0.99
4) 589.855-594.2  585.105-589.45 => 1.00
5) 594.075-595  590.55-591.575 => 1.03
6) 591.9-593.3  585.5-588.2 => 1.01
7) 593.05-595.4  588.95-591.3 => 1.05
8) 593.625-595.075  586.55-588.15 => 1.00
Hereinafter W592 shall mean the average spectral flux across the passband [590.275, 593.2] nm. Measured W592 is 6.19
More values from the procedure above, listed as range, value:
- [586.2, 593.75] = 6.15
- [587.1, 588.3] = 6.38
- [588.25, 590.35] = 5.95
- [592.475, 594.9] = 6.19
